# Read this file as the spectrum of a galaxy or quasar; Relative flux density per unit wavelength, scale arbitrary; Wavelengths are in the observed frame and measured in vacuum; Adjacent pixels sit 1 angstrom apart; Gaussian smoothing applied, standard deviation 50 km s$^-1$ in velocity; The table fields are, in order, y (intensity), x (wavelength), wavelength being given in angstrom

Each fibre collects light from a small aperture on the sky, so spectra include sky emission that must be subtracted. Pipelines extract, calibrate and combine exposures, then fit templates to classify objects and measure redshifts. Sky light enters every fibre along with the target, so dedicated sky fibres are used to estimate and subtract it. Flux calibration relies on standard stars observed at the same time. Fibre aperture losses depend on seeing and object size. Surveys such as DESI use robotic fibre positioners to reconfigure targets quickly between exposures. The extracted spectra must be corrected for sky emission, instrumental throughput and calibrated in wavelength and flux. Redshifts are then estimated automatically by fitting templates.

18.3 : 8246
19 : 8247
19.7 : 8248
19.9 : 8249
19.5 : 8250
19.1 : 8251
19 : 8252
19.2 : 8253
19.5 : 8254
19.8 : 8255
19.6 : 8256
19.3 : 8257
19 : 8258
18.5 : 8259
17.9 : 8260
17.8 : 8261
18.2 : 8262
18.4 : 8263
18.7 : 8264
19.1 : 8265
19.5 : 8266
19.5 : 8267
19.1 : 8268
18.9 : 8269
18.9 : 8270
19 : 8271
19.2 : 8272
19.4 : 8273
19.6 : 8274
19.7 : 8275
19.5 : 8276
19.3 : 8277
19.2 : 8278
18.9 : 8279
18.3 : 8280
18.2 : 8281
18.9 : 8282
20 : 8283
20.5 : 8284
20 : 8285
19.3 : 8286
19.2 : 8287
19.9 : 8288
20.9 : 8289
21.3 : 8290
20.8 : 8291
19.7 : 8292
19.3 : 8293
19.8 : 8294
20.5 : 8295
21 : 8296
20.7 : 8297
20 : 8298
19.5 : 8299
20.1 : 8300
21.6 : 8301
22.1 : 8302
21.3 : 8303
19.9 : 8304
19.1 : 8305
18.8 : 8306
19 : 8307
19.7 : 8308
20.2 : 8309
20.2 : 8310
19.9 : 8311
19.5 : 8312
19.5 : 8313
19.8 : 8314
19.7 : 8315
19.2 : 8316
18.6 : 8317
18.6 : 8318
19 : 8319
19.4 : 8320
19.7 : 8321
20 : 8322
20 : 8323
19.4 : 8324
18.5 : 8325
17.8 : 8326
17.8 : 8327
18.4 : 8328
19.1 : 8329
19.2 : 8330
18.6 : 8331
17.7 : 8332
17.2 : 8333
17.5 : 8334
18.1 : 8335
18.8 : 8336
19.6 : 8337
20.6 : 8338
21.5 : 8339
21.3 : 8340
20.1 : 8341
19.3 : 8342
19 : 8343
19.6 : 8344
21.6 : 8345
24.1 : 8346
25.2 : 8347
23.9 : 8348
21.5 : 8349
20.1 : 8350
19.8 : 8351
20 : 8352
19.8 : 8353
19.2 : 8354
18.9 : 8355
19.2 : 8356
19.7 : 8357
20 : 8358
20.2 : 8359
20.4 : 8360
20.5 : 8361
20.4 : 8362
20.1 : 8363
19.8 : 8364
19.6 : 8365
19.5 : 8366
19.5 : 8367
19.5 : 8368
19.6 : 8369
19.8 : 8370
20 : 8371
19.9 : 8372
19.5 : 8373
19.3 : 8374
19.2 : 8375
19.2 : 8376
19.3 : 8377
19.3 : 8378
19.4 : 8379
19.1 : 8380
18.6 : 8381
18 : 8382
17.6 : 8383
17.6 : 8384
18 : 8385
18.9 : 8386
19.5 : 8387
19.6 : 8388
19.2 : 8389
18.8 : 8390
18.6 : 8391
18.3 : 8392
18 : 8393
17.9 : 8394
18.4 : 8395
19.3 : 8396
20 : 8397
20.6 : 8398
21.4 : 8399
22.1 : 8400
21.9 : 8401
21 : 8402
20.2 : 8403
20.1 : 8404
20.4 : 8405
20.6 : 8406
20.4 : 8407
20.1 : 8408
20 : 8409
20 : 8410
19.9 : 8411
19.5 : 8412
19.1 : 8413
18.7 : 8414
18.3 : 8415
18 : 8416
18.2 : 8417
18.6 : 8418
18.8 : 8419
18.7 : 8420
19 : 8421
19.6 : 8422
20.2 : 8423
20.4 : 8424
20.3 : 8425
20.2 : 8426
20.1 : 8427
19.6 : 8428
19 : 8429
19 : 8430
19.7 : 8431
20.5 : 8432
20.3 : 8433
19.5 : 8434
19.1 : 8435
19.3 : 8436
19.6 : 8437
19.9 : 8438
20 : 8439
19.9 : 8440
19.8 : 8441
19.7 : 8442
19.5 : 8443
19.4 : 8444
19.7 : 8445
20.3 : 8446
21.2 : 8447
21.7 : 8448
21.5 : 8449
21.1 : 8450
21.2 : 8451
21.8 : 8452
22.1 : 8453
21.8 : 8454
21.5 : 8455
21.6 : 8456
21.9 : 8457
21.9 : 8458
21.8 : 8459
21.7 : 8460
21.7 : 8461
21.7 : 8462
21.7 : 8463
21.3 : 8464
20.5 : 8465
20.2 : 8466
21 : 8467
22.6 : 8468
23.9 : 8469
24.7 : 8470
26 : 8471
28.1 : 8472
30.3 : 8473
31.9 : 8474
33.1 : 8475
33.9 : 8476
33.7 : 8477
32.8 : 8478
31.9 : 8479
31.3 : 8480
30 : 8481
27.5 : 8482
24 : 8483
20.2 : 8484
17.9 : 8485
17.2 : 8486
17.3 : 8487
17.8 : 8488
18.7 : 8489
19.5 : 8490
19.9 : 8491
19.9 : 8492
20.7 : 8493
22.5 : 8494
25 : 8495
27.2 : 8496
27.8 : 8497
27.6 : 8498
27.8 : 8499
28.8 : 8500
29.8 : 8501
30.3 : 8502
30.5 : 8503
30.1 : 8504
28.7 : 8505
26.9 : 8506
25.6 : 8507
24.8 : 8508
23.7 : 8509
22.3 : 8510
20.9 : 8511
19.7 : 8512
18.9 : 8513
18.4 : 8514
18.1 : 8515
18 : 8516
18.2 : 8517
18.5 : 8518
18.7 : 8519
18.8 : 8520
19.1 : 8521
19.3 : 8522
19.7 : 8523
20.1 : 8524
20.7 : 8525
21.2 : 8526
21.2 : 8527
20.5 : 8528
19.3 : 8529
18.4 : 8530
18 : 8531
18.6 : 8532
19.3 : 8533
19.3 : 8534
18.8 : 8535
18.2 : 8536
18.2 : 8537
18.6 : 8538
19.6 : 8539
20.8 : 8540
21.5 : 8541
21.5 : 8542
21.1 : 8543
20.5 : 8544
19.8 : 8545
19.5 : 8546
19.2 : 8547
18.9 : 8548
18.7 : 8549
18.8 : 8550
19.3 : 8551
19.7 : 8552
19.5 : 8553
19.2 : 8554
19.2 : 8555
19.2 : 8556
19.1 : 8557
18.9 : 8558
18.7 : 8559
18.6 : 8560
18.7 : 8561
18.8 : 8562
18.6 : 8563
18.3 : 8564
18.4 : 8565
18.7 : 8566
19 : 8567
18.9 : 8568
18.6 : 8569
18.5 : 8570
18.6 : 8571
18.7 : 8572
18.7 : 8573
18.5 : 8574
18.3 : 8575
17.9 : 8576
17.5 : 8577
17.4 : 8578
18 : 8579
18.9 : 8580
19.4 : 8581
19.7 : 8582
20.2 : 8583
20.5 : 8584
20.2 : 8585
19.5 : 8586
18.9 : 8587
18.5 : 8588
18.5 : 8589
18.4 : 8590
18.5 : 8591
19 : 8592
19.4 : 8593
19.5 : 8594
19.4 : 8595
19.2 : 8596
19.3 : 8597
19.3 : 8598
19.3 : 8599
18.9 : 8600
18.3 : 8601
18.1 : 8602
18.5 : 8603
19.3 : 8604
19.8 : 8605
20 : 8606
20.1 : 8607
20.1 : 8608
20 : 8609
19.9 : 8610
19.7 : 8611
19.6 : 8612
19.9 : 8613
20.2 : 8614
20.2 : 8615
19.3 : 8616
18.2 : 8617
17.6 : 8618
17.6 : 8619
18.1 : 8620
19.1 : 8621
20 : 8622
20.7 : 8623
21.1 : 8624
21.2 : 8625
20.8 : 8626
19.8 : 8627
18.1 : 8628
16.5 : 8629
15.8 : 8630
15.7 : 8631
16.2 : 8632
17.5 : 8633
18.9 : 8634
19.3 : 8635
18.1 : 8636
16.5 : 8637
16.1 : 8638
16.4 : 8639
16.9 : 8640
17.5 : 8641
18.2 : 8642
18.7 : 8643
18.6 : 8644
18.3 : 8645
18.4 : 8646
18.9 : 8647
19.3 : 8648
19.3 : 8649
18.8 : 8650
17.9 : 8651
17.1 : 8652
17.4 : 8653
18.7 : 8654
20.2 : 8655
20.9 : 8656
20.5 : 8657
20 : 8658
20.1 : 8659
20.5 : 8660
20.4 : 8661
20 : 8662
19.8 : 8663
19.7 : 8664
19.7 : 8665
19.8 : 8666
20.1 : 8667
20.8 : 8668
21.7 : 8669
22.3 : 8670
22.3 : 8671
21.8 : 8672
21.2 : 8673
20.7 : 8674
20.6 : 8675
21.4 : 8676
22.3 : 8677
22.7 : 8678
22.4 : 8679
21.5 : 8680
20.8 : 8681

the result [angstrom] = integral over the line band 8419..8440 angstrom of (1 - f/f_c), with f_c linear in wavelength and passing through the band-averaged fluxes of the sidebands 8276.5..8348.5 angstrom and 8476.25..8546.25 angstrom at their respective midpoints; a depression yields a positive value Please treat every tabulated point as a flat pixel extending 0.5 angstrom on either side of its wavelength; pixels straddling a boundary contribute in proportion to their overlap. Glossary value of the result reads 1.6 angstrom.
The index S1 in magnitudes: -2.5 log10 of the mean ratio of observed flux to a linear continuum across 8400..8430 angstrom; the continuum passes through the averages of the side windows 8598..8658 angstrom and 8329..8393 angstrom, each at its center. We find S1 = -0.02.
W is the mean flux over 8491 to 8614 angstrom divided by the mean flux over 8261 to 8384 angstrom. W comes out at 1.0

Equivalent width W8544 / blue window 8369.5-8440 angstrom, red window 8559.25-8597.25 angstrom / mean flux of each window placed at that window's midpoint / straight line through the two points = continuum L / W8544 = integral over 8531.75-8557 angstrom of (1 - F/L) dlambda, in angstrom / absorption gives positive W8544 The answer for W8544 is -0.7 angstrom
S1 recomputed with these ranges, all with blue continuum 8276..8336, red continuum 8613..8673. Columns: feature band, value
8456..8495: -0.24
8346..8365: -0.06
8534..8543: -0.03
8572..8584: 0.03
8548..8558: 0.00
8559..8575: 0.03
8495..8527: -0.21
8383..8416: -0.01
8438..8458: -0.08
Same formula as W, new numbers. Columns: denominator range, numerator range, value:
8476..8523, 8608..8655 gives 0.78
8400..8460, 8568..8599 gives 0.94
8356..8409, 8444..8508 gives 1.24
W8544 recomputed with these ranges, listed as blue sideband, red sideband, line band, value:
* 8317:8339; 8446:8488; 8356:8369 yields 0.2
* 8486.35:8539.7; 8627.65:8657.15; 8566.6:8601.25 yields 1.3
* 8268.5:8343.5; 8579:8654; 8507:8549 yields -1.8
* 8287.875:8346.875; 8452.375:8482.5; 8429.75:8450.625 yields 3.7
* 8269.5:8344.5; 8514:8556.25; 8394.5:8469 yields -3.3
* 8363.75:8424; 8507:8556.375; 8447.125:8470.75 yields -2.7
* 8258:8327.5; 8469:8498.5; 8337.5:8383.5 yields 3.3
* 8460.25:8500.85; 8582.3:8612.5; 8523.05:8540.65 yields 2.3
